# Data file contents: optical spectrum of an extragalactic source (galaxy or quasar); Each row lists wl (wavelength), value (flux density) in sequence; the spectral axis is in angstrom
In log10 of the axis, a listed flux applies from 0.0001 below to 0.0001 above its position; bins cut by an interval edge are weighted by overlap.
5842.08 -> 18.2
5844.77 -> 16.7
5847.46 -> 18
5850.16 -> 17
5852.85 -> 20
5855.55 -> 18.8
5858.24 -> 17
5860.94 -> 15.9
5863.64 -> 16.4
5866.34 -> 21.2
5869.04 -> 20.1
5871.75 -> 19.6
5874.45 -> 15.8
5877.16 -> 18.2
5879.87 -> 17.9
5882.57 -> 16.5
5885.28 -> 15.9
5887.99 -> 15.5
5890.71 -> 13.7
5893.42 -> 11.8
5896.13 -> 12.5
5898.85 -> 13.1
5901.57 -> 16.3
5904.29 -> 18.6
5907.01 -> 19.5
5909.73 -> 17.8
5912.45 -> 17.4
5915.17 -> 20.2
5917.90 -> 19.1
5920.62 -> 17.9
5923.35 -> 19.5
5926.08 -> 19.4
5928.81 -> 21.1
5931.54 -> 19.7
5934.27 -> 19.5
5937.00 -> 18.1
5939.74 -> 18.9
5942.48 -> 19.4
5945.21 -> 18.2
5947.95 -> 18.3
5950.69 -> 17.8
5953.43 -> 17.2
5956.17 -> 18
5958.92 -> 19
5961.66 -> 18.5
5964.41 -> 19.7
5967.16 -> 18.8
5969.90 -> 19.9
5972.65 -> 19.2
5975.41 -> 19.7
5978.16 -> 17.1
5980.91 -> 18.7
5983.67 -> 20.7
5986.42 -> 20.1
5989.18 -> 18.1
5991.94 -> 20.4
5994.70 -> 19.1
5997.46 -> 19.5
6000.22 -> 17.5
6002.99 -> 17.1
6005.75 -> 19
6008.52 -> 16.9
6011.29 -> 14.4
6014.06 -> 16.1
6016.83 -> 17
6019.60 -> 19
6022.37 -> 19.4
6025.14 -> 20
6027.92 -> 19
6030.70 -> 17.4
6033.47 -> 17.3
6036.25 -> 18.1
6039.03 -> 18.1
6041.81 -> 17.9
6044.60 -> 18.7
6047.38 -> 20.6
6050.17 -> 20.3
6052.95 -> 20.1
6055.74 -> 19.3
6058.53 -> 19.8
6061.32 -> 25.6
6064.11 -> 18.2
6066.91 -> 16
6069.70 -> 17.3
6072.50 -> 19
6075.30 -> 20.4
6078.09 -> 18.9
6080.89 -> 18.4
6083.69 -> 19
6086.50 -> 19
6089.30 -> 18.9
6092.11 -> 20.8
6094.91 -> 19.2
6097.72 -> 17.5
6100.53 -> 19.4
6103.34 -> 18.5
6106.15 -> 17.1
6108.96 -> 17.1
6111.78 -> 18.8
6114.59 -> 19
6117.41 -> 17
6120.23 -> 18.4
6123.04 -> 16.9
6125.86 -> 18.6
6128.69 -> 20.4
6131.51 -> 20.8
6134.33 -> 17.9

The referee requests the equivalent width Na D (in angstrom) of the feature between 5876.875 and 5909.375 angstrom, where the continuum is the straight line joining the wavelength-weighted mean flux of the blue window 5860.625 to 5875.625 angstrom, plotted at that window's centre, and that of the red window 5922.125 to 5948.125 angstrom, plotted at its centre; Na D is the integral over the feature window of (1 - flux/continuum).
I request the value 5.1 angstrom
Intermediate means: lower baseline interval 18.4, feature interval 15.8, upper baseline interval 19.3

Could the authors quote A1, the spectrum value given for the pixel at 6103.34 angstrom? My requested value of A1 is 18.5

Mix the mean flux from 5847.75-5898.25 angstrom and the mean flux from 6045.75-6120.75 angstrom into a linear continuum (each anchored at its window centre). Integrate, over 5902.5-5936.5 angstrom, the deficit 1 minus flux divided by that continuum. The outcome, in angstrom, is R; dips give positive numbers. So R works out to -3.4 angstrom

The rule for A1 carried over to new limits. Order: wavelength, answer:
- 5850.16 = 17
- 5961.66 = 18.5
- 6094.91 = 19.2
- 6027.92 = 19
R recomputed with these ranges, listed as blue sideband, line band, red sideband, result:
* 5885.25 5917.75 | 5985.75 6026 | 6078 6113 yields -1.60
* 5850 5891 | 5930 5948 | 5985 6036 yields -1.07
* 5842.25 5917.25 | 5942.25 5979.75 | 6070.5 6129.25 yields -1.96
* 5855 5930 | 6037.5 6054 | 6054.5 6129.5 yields -0.69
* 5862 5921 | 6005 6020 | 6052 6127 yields 1.04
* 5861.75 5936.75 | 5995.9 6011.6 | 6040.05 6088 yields 0.88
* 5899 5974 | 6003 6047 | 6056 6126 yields 1.89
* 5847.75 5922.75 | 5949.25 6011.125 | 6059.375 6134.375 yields -2.42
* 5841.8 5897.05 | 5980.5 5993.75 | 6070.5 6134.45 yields -1.31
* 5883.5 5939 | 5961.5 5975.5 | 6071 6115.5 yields -1.20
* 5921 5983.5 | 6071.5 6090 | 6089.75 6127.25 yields -0.65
